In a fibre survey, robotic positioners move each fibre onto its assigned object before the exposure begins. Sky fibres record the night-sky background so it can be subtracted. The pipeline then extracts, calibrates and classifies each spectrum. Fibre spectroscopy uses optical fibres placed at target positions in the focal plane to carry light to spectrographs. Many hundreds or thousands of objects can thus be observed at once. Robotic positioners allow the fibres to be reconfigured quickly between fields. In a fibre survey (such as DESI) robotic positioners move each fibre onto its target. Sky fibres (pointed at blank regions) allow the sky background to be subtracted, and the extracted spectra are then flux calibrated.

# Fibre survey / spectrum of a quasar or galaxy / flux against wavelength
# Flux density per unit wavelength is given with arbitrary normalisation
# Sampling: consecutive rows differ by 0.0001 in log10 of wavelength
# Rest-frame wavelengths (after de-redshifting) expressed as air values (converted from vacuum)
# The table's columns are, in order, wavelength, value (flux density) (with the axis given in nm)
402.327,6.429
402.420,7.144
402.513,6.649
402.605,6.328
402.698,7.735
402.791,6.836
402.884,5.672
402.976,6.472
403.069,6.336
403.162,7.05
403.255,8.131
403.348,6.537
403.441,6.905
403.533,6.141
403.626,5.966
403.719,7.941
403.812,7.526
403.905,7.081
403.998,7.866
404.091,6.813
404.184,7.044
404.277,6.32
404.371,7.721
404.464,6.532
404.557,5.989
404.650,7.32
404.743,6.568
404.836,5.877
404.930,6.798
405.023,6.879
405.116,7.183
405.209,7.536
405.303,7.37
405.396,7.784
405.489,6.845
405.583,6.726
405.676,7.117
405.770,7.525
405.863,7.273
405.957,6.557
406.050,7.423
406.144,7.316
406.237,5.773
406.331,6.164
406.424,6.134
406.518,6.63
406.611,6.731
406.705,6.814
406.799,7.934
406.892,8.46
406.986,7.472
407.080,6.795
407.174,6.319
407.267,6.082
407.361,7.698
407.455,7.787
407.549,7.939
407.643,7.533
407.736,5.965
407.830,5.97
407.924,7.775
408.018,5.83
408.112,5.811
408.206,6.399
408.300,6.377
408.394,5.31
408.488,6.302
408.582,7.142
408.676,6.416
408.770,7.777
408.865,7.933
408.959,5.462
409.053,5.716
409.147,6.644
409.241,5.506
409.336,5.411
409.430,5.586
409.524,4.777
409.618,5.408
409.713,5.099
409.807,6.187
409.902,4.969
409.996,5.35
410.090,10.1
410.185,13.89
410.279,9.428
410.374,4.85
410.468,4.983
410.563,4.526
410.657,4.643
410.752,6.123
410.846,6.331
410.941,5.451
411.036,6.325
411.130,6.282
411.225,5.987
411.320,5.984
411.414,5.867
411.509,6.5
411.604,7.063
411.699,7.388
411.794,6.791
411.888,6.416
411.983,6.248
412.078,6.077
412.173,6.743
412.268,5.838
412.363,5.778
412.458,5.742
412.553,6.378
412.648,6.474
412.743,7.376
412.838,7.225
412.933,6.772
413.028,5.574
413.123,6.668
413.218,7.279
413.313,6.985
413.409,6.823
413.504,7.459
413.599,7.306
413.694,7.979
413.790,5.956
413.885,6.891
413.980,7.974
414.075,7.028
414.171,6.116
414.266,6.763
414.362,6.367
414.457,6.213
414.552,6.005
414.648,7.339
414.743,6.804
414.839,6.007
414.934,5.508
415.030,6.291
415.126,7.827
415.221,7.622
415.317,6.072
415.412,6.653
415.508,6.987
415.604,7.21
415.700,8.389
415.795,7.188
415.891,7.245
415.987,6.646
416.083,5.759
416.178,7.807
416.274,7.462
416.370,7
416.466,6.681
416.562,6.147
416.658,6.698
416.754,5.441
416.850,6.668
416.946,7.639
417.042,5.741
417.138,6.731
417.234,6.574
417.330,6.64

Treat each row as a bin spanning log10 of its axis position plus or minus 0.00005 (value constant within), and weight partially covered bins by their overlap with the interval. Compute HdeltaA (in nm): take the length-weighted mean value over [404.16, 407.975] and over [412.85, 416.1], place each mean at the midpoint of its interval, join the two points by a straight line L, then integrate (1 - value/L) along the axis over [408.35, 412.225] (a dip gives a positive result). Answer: 0.30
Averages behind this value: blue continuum 6.97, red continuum 6.83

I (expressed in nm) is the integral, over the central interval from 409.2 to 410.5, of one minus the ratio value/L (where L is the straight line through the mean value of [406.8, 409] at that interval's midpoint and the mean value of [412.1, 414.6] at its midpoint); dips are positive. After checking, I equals 0.04 nm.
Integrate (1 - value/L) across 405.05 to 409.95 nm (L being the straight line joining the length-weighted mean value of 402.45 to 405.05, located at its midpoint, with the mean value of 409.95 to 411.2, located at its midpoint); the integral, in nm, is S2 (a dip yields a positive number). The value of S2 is 0.12 nm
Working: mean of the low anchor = 6.82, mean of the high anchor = 6.78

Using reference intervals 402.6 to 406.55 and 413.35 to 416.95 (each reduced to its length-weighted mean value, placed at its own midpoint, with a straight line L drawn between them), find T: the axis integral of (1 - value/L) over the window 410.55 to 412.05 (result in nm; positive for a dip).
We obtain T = 0.15 nm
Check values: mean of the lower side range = 6.88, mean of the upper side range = 6.83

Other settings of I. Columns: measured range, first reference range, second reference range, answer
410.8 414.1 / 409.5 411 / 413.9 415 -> -0.05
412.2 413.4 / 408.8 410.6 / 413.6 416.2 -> 0.03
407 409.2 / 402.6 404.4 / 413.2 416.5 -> 0.08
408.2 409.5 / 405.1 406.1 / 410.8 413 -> 0.10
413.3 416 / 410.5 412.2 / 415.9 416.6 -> -0.12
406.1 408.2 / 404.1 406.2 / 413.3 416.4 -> 0.03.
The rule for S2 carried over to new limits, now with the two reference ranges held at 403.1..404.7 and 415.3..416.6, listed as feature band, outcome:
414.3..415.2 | 0.058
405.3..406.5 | 0.014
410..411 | 0.004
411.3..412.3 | 0.073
